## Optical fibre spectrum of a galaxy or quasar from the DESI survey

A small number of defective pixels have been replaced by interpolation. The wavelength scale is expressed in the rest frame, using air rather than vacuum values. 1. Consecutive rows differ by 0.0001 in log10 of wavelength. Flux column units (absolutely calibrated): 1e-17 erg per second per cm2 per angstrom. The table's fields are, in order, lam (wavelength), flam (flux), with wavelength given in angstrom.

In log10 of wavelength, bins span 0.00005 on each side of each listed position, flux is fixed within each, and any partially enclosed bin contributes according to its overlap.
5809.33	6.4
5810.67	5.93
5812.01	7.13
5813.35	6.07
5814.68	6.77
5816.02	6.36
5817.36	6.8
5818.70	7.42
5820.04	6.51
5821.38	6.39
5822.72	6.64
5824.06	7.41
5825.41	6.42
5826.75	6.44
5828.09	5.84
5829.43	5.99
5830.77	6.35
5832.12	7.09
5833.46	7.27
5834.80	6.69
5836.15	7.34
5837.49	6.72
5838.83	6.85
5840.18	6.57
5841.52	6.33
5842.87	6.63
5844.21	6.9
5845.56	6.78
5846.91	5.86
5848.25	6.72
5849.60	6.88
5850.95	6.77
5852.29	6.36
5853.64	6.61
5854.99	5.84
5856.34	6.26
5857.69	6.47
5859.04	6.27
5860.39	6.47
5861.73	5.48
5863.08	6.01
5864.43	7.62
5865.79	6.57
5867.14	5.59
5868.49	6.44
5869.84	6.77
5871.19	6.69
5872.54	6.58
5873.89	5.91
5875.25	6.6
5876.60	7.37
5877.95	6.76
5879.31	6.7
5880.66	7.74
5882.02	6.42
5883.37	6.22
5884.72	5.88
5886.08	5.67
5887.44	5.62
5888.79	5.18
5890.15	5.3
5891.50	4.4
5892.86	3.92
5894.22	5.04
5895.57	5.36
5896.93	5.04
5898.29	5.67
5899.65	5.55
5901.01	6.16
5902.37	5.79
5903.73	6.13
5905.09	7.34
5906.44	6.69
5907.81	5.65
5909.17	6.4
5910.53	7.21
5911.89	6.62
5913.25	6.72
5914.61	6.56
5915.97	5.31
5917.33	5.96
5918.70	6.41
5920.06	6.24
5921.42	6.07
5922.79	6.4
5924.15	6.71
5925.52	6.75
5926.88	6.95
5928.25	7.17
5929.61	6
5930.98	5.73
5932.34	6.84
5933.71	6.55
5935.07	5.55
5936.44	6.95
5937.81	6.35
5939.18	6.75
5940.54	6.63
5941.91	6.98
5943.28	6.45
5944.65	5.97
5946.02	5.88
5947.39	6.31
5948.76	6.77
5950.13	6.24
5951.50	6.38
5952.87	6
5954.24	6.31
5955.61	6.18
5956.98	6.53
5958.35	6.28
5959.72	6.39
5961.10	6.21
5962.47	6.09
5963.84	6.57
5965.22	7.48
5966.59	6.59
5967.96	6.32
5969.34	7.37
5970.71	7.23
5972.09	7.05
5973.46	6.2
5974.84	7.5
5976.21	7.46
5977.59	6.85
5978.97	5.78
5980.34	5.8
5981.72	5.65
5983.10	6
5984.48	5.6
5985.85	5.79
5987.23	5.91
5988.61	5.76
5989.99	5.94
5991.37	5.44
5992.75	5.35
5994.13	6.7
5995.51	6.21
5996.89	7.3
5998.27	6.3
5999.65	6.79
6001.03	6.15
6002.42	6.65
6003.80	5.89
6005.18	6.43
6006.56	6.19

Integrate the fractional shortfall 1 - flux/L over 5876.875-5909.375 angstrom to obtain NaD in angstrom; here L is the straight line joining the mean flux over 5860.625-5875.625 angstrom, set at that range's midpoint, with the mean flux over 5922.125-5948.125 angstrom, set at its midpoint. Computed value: 2.8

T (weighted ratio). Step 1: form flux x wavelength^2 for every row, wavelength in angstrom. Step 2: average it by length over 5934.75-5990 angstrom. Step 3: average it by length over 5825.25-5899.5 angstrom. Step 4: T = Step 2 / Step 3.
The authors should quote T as 1.1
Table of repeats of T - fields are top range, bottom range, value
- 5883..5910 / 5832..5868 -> 0.88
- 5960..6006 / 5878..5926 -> 1.09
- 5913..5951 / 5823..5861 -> 1.00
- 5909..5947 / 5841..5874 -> 1.02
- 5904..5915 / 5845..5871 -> 1.05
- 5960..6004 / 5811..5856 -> 1.01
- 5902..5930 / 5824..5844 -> 1.00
